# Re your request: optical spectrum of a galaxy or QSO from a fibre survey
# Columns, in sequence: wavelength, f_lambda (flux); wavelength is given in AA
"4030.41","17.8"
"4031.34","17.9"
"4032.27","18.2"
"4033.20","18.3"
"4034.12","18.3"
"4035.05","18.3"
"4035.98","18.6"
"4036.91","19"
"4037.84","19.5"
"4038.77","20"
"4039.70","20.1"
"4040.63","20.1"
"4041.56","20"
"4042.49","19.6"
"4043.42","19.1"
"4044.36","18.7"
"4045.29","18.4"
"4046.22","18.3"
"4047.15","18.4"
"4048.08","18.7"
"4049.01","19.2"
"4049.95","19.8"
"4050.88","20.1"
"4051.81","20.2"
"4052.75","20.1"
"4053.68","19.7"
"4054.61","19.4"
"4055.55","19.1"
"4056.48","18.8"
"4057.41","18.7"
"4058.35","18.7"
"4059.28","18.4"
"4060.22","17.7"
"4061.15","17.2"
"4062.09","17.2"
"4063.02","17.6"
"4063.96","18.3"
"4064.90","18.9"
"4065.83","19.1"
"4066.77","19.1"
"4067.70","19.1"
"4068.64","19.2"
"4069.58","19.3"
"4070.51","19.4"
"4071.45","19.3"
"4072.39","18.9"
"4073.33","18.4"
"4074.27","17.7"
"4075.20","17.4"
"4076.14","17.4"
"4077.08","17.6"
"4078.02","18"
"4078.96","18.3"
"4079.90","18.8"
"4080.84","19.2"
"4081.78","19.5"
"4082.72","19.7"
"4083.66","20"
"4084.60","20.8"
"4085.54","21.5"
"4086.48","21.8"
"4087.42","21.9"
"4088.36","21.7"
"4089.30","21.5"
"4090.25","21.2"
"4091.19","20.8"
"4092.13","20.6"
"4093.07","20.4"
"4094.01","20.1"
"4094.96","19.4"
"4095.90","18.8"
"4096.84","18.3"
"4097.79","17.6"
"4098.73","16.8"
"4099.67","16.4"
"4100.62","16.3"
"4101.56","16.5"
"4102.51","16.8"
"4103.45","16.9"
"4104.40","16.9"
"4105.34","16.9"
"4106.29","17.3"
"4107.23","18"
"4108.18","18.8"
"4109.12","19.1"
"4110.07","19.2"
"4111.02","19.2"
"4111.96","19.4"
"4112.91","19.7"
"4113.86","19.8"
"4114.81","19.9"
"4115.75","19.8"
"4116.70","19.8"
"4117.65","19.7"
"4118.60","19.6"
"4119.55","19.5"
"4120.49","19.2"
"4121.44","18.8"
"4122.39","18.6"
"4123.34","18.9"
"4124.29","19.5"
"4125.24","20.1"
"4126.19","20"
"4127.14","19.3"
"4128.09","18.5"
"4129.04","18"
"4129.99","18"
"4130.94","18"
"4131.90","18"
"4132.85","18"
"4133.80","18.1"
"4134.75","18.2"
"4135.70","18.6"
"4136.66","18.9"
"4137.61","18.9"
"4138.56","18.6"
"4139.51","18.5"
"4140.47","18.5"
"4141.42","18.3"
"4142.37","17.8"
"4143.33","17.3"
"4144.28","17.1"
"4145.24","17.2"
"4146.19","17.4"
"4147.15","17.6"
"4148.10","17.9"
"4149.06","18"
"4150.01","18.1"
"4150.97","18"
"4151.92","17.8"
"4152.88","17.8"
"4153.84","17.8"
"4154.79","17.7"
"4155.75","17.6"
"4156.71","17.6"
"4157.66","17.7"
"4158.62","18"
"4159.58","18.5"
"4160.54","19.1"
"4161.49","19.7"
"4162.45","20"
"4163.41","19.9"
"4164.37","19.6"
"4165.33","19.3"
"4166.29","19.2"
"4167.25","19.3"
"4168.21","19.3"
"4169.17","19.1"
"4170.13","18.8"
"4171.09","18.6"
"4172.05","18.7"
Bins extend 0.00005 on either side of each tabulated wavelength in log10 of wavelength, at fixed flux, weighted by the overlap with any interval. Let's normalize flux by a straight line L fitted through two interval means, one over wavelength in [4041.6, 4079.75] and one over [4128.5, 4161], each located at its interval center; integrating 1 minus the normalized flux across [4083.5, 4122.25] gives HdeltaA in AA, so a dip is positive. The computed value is -1.7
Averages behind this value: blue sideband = 18.7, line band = 19.2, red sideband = 18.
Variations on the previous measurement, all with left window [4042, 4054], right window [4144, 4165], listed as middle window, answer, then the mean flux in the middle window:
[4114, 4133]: -0.6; 19.1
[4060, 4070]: 0.3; 18.4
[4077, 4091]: -1.0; 20.2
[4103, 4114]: 0.2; 18.4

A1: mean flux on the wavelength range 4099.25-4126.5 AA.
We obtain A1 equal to 18.6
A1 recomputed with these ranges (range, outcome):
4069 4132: 19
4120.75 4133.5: 18.7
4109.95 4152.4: 18.6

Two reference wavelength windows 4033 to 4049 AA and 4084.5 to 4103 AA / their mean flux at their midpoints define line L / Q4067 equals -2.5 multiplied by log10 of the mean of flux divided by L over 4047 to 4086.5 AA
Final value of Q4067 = 0.02 mag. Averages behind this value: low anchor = 19.1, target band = 18.9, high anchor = 19.4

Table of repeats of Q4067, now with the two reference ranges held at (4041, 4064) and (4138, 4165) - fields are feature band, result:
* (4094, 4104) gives 0.064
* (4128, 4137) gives 0.008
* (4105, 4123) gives -0.037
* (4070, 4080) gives 0.026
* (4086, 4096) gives -0.122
